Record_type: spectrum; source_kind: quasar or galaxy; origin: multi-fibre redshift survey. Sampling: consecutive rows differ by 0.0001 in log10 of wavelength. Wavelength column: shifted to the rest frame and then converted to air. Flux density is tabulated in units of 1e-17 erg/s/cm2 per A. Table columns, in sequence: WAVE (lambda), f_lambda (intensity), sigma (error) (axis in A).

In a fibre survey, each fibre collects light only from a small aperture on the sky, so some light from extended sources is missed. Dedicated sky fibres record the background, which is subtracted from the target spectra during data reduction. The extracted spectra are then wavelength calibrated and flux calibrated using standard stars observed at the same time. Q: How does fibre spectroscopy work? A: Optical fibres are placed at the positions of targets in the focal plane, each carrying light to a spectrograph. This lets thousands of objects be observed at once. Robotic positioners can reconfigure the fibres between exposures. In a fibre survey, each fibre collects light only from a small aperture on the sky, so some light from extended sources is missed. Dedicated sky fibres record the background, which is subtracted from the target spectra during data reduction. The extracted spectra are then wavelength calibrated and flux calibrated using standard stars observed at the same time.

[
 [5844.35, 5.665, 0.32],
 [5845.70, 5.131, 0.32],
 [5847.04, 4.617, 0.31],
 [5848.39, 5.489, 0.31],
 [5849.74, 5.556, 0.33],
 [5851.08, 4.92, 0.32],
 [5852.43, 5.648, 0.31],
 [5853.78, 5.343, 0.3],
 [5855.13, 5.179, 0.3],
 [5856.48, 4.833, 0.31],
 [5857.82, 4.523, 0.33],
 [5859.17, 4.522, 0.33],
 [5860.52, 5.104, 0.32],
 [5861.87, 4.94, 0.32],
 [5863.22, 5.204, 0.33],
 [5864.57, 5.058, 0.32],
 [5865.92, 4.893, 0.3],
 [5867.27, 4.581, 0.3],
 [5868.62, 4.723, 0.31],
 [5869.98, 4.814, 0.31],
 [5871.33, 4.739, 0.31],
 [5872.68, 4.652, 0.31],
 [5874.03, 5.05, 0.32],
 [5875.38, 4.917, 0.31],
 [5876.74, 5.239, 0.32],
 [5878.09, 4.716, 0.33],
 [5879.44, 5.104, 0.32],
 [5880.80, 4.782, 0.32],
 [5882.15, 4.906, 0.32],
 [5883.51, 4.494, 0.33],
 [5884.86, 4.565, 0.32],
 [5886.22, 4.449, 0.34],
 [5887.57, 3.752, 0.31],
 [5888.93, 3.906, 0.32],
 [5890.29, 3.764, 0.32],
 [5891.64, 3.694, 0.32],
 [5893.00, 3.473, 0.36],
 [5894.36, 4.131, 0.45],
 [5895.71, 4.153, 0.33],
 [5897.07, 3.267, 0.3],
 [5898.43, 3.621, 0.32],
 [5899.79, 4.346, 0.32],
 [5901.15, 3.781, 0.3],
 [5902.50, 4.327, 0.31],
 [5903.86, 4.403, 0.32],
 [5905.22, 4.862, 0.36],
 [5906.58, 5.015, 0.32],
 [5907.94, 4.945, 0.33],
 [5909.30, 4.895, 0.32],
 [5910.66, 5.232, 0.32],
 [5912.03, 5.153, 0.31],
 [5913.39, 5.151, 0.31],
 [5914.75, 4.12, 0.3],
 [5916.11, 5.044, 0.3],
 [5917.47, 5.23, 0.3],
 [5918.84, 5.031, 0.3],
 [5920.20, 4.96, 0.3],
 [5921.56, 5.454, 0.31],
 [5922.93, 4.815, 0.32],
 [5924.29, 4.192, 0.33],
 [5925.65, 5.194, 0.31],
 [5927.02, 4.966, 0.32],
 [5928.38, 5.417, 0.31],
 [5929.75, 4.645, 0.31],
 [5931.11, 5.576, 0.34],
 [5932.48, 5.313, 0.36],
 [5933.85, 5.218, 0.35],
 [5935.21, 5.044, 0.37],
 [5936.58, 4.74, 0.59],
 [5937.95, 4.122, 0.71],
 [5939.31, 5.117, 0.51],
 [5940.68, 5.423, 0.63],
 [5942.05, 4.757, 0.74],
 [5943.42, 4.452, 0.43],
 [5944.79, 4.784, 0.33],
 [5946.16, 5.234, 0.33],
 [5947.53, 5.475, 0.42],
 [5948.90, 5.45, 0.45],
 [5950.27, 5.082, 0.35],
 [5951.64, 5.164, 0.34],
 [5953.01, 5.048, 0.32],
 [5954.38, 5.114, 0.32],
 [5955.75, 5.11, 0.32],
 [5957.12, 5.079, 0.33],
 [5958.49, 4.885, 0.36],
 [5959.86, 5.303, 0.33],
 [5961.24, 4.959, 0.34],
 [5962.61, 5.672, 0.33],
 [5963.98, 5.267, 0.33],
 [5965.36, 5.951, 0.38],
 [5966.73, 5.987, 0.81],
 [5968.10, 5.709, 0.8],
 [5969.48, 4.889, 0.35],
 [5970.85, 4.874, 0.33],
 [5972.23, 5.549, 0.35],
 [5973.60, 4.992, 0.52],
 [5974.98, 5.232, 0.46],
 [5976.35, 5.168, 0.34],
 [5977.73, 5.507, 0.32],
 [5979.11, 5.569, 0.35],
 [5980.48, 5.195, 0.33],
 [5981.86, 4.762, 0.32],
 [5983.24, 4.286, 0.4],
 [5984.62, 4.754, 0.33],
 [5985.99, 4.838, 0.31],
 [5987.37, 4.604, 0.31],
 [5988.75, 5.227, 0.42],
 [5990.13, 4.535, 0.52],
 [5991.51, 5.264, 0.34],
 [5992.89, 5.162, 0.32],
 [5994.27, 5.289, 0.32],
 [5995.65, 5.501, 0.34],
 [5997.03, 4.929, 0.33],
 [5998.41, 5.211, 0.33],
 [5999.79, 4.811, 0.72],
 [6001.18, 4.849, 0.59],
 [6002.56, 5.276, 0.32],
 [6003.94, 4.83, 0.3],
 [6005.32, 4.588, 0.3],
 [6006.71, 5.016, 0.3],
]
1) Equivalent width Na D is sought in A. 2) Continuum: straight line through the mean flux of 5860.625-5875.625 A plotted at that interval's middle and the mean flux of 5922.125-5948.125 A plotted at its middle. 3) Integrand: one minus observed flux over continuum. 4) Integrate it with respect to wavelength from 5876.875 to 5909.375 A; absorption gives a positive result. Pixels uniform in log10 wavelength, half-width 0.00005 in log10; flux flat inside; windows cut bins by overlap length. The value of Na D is 4.0 A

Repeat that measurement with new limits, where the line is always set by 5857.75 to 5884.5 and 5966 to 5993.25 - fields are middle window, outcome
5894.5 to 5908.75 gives 1.9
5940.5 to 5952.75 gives -0.1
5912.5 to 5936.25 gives -0.2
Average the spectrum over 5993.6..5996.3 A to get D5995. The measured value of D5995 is 5.39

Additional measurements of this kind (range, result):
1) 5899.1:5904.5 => 4.22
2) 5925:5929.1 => 5.18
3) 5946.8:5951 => 5.33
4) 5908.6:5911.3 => 5.06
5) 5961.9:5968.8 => 5.71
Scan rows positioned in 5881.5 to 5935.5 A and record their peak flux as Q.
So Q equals 5.576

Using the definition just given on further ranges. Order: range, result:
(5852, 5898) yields 5.648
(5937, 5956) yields 5.475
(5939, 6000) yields 5.987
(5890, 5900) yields 4.346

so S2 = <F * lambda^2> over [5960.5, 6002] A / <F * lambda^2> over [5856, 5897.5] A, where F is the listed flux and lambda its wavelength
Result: 1.17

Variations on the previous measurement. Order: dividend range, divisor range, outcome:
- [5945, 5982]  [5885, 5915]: 1.25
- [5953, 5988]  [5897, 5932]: 1.10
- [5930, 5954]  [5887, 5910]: 1.24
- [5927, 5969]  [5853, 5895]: 1.14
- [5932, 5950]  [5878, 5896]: 1.20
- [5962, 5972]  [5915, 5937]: 1.10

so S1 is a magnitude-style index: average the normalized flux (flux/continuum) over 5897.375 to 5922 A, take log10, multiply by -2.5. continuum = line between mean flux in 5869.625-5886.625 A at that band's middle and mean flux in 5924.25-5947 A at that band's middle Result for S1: 0.040 mag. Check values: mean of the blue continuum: 4.81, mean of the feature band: 4.73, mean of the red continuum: 4.98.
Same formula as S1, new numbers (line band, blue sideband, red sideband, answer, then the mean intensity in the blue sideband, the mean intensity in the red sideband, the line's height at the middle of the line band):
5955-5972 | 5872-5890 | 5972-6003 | -0.07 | 4.64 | 5.06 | 4.96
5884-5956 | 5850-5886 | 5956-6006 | 0.06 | 4.9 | 5.13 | 5.01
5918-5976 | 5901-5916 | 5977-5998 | -0.05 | 4.76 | 5.03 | 4.89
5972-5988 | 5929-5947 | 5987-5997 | 0.01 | 4.96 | 5.09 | 5.06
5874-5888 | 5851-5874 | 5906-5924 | 0.05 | 4.93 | 4.98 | 4.95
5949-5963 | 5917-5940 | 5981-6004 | -0.04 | 5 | 4.95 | 4.98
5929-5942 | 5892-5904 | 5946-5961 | -0.06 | 3.92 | 5.17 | 4.76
